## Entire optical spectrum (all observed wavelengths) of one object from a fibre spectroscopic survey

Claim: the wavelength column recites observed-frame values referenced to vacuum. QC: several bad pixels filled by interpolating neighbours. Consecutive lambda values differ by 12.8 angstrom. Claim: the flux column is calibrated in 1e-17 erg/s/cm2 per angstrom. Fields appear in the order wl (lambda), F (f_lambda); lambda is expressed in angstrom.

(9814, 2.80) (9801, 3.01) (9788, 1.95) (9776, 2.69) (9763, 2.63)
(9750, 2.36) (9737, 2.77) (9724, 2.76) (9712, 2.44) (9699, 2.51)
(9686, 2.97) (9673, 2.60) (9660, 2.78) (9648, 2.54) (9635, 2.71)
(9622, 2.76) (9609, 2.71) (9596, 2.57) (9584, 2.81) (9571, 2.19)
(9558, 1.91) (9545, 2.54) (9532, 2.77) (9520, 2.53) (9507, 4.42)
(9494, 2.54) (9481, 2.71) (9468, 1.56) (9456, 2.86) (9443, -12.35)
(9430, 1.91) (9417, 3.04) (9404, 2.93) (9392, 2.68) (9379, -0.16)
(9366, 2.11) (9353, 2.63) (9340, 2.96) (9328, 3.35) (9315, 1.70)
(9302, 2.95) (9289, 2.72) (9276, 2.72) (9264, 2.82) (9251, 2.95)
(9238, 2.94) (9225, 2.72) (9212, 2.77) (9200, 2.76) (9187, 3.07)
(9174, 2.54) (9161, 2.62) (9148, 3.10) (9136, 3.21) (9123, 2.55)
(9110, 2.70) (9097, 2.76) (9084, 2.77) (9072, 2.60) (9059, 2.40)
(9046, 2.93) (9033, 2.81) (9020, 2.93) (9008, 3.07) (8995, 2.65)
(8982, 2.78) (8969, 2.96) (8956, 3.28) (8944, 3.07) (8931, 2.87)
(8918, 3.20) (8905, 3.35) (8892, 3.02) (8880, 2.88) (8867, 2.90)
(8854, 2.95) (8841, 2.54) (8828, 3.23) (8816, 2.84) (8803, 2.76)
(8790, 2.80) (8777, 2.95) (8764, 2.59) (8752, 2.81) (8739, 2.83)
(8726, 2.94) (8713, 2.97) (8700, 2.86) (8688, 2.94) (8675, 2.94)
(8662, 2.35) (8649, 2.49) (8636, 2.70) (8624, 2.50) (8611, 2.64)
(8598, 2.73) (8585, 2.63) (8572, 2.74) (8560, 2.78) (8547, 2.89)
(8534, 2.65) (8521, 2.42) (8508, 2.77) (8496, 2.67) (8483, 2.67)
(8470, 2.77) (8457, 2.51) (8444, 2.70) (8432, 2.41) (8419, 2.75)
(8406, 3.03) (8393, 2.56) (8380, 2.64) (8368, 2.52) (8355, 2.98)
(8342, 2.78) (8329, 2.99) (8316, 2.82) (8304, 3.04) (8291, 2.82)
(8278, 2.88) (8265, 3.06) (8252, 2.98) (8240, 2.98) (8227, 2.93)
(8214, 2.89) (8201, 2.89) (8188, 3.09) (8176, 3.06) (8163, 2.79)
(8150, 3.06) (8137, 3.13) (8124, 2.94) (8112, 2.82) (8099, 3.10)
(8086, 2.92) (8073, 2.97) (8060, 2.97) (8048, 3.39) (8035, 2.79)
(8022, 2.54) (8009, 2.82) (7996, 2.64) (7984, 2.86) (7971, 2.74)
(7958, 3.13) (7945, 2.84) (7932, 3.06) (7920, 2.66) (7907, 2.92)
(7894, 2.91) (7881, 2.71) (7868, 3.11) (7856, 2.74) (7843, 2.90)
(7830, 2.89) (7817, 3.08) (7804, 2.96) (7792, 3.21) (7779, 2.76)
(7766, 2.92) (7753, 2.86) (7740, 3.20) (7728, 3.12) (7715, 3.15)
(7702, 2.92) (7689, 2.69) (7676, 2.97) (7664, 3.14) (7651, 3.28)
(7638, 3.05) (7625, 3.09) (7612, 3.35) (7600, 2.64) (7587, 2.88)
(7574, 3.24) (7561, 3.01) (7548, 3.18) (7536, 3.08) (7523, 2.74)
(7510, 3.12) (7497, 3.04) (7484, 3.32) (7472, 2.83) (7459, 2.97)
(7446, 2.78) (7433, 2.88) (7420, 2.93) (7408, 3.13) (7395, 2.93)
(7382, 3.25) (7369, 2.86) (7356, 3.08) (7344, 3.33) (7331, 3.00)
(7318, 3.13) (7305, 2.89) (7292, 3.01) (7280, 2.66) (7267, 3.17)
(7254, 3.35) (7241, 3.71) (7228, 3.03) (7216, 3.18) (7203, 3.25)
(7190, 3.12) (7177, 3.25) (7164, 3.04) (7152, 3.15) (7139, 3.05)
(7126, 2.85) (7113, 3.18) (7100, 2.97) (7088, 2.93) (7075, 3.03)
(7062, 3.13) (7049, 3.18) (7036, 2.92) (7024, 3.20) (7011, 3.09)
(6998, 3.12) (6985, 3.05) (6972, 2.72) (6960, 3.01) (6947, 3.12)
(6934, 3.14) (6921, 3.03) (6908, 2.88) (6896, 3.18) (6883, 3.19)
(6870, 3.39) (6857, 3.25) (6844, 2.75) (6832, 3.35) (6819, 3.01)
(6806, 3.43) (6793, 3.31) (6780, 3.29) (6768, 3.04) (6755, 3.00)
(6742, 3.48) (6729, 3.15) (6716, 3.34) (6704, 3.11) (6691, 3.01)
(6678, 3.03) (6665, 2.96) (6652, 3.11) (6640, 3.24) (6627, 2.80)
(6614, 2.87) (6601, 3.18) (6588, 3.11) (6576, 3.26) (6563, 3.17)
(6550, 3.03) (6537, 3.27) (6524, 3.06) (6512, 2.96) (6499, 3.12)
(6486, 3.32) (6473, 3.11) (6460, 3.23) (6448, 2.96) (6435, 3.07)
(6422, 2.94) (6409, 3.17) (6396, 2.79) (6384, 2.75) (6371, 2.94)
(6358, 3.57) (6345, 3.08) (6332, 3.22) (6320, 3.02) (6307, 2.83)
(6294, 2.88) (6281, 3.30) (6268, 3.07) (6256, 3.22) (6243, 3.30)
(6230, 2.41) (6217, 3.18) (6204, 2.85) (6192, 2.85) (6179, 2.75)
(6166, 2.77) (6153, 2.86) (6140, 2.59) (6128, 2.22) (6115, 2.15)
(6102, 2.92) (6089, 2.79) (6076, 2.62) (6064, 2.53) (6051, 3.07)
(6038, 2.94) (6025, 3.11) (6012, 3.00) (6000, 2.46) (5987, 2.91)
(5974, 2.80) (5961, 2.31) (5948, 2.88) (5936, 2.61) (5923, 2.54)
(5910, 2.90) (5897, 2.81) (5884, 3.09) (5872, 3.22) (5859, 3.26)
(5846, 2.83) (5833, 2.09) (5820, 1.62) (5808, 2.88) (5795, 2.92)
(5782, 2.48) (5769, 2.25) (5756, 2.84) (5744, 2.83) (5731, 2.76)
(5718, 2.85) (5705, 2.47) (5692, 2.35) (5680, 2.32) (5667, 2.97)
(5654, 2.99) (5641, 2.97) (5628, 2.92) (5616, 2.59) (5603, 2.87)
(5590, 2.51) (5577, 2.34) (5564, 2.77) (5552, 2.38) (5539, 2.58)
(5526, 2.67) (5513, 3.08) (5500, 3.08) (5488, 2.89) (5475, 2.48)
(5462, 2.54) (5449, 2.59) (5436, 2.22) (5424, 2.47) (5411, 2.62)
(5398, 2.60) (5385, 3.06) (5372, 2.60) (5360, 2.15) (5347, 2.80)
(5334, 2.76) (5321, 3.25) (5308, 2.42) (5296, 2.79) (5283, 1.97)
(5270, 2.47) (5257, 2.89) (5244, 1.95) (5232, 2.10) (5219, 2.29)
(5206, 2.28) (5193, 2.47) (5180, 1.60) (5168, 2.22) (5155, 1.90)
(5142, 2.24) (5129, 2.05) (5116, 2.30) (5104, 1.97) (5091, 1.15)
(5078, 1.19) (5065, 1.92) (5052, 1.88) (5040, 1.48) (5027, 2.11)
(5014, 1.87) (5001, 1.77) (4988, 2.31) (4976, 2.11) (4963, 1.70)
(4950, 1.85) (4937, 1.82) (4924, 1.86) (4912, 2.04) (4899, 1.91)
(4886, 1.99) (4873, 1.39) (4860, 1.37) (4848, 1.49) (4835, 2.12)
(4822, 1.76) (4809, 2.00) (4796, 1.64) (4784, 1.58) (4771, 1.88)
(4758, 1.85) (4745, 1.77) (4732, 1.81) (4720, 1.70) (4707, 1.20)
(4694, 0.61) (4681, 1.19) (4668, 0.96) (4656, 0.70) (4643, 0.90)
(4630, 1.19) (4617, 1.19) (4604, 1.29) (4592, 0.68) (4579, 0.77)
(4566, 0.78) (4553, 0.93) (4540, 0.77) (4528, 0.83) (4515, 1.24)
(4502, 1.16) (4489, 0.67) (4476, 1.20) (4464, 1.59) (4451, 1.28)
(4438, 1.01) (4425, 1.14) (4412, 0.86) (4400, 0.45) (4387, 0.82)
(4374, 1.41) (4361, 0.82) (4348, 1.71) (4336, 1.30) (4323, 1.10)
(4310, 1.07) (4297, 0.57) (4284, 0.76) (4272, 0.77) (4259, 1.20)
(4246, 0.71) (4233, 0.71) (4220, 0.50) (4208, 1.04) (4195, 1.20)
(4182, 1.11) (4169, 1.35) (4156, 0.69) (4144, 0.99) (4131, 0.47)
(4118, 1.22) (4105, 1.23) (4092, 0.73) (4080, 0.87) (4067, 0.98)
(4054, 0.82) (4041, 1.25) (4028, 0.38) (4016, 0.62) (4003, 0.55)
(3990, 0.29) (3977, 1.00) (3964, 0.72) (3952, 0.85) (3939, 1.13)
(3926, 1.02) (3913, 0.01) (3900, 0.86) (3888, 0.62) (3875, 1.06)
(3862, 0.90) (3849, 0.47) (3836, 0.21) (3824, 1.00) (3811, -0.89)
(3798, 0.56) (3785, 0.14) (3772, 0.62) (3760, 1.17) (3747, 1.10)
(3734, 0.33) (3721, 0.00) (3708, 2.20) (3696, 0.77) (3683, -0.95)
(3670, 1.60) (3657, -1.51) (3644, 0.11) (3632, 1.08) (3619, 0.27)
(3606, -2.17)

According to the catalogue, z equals 0.18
